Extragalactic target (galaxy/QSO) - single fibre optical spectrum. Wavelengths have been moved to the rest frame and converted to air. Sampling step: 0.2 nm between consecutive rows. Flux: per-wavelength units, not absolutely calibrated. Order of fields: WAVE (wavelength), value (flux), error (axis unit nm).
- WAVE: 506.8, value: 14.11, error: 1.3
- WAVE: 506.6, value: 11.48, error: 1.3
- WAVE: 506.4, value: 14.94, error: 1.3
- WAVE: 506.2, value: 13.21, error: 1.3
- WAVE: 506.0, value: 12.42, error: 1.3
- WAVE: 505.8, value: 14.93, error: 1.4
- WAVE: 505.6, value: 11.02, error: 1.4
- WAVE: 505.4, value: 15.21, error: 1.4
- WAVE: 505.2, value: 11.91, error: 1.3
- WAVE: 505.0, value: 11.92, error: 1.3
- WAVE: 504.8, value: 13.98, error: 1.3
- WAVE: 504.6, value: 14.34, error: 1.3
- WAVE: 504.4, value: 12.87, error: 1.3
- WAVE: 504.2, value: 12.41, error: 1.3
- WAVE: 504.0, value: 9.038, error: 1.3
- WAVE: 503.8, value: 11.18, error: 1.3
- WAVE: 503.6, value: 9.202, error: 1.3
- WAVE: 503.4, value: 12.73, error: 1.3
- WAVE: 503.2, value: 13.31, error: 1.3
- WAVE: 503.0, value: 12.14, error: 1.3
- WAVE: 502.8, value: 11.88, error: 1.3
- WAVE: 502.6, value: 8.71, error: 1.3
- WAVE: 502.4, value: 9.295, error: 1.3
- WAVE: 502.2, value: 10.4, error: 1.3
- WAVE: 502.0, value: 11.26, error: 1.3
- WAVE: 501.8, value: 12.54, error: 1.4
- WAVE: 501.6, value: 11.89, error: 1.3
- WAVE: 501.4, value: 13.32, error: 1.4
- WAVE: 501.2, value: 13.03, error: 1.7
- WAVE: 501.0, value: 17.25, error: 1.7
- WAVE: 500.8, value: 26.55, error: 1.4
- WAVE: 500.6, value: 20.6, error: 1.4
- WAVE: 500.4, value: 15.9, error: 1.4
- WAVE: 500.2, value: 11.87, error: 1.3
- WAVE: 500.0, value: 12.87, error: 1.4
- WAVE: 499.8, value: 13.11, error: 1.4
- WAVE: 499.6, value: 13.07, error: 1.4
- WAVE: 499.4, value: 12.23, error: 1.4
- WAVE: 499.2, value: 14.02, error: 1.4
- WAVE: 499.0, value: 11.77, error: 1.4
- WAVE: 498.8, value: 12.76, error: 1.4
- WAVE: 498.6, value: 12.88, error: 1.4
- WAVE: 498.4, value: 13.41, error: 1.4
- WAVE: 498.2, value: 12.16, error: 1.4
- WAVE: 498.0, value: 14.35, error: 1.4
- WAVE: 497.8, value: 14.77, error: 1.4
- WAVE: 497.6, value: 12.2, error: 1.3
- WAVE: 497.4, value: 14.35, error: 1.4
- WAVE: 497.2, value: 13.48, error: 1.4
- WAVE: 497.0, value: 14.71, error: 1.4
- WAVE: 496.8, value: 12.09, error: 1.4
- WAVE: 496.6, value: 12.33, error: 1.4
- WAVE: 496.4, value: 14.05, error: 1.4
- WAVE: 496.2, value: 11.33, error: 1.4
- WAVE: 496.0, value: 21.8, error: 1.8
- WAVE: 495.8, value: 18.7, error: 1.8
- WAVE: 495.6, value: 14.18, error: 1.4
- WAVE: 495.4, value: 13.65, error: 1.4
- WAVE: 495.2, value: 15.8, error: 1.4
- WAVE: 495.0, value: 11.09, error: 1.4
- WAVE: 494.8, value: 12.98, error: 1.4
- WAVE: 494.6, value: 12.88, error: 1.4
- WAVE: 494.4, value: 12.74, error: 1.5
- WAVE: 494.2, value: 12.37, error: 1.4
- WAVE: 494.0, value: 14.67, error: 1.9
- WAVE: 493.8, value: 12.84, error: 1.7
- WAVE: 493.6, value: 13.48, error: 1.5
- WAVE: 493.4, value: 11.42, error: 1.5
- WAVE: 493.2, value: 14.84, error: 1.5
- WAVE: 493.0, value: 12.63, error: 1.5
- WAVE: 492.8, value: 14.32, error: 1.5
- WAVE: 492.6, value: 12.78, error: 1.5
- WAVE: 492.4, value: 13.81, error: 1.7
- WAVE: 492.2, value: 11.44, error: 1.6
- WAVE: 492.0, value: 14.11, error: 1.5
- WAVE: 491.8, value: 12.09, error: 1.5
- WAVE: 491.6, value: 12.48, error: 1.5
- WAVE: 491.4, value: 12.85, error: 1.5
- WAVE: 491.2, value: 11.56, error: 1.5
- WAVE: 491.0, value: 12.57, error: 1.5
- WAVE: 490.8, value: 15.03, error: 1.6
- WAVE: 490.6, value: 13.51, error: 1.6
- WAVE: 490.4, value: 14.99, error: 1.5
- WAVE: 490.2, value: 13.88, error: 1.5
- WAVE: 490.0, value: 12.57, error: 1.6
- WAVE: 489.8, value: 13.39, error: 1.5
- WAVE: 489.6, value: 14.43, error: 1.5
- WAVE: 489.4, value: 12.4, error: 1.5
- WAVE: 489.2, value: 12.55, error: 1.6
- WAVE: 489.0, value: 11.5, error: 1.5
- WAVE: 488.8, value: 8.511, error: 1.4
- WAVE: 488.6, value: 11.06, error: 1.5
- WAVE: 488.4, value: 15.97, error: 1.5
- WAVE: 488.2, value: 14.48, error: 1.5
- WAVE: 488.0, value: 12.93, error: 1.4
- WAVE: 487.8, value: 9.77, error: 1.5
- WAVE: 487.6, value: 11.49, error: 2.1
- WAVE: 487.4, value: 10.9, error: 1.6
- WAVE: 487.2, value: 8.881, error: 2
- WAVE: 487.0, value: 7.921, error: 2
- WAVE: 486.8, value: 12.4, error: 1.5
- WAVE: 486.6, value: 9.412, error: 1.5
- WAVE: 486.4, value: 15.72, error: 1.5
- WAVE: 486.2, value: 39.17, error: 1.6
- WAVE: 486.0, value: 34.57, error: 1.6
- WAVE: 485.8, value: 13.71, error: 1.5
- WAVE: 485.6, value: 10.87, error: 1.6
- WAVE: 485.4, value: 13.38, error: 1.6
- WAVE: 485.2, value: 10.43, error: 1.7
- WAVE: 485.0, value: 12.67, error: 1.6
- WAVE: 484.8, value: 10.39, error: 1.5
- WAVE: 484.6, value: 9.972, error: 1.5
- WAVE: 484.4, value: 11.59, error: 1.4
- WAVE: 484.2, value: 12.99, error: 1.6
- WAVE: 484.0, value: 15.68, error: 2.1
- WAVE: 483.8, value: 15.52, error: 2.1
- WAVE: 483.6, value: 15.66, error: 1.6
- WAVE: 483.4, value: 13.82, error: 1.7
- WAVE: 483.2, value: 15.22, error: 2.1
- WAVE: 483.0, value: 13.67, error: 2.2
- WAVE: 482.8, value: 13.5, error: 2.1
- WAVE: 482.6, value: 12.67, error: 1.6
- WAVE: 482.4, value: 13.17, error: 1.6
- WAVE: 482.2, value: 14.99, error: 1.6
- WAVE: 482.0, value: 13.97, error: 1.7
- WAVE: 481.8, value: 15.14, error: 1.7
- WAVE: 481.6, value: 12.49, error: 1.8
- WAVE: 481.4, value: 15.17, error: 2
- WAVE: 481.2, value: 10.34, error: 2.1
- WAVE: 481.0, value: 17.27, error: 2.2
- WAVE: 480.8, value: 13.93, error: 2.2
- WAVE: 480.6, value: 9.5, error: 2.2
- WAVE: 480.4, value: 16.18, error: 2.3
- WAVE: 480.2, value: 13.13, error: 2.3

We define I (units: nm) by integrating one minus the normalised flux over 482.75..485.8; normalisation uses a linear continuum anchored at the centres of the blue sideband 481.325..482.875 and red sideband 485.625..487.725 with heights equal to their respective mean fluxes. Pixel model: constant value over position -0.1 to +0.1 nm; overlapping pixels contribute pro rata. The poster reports 0.38 nm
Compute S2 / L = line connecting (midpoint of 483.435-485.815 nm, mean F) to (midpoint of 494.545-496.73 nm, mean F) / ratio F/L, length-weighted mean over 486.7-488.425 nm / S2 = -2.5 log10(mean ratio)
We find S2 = 0.15 mag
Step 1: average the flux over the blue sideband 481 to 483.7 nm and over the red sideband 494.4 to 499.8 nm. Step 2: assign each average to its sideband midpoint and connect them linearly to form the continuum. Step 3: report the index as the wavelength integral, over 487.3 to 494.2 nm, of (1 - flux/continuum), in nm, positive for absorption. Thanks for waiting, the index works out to 0.48 nm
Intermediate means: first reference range 14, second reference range 13.7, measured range 12.9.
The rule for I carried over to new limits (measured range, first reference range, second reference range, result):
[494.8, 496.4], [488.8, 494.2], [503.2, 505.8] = -0.27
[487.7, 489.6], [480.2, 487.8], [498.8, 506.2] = 0.22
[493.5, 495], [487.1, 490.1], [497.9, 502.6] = -0.02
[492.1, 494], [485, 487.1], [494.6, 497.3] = 0.23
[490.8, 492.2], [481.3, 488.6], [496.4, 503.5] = 0.11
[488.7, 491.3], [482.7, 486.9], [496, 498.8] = 0.30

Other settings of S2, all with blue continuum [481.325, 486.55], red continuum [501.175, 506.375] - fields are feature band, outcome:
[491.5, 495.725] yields 0.04 mag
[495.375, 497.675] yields -0.10 mag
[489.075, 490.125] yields 0.10 mag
